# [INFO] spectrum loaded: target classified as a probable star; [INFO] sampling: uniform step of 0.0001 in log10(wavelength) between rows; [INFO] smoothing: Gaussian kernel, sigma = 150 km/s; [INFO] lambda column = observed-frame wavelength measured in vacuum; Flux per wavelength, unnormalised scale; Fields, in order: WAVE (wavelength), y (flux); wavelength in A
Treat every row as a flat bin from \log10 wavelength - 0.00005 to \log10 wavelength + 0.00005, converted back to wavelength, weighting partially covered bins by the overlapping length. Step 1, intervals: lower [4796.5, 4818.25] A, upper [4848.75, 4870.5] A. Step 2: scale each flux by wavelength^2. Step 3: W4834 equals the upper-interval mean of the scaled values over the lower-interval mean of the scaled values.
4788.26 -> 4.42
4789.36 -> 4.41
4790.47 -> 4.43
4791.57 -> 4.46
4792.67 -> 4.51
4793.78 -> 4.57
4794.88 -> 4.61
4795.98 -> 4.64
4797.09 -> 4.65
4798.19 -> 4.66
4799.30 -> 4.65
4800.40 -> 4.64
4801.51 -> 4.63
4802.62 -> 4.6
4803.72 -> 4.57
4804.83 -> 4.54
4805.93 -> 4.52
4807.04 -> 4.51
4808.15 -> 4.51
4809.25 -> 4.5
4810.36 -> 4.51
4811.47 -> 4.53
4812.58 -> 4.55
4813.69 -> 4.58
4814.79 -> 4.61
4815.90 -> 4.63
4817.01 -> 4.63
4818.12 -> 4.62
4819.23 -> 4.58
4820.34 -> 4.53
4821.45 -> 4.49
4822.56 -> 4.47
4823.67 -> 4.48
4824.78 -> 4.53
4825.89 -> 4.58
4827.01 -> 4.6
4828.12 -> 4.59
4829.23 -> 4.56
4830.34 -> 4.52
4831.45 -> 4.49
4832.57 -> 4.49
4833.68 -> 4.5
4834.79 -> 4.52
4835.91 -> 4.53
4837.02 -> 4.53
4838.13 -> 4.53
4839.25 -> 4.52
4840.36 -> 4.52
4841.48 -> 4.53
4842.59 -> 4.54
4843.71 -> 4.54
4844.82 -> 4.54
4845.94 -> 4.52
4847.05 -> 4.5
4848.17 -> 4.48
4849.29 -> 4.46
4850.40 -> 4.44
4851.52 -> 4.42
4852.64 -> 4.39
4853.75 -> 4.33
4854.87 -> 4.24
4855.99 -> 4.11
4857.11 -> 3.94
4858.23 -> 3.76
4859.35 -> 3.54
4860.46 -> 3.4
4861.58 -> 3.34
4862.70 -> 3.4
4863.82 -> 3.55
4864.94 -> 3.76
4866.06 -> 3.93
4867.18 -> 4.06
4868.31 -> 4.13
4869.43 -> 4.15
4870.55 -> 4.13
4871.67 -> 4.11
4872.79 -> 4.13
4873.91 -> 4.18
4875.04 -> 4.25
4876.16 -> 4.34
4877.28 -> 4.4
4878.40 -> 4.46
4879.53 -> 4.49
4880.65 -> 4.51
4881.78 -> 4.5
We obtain 0.9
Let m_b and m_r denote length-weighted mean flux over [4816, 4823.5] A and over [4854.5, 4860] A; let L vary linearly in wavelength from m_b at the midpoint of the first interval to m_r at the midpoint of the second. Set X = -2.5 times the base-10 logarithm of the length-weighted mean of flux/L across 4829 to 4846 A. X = -0.07 mag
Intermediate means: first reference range 4.55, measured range 4.52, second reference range 3.9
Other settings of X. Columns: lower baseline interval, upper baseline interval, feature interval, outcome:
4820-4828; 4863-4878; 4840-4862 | 0.010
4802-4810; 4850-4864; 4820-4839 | -0.068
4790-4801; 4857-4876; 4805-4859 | -0.064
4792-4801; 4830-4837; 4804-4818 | 0.004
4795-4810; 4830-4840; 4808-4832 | -0.001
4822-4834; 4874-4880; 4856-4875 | 0.142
